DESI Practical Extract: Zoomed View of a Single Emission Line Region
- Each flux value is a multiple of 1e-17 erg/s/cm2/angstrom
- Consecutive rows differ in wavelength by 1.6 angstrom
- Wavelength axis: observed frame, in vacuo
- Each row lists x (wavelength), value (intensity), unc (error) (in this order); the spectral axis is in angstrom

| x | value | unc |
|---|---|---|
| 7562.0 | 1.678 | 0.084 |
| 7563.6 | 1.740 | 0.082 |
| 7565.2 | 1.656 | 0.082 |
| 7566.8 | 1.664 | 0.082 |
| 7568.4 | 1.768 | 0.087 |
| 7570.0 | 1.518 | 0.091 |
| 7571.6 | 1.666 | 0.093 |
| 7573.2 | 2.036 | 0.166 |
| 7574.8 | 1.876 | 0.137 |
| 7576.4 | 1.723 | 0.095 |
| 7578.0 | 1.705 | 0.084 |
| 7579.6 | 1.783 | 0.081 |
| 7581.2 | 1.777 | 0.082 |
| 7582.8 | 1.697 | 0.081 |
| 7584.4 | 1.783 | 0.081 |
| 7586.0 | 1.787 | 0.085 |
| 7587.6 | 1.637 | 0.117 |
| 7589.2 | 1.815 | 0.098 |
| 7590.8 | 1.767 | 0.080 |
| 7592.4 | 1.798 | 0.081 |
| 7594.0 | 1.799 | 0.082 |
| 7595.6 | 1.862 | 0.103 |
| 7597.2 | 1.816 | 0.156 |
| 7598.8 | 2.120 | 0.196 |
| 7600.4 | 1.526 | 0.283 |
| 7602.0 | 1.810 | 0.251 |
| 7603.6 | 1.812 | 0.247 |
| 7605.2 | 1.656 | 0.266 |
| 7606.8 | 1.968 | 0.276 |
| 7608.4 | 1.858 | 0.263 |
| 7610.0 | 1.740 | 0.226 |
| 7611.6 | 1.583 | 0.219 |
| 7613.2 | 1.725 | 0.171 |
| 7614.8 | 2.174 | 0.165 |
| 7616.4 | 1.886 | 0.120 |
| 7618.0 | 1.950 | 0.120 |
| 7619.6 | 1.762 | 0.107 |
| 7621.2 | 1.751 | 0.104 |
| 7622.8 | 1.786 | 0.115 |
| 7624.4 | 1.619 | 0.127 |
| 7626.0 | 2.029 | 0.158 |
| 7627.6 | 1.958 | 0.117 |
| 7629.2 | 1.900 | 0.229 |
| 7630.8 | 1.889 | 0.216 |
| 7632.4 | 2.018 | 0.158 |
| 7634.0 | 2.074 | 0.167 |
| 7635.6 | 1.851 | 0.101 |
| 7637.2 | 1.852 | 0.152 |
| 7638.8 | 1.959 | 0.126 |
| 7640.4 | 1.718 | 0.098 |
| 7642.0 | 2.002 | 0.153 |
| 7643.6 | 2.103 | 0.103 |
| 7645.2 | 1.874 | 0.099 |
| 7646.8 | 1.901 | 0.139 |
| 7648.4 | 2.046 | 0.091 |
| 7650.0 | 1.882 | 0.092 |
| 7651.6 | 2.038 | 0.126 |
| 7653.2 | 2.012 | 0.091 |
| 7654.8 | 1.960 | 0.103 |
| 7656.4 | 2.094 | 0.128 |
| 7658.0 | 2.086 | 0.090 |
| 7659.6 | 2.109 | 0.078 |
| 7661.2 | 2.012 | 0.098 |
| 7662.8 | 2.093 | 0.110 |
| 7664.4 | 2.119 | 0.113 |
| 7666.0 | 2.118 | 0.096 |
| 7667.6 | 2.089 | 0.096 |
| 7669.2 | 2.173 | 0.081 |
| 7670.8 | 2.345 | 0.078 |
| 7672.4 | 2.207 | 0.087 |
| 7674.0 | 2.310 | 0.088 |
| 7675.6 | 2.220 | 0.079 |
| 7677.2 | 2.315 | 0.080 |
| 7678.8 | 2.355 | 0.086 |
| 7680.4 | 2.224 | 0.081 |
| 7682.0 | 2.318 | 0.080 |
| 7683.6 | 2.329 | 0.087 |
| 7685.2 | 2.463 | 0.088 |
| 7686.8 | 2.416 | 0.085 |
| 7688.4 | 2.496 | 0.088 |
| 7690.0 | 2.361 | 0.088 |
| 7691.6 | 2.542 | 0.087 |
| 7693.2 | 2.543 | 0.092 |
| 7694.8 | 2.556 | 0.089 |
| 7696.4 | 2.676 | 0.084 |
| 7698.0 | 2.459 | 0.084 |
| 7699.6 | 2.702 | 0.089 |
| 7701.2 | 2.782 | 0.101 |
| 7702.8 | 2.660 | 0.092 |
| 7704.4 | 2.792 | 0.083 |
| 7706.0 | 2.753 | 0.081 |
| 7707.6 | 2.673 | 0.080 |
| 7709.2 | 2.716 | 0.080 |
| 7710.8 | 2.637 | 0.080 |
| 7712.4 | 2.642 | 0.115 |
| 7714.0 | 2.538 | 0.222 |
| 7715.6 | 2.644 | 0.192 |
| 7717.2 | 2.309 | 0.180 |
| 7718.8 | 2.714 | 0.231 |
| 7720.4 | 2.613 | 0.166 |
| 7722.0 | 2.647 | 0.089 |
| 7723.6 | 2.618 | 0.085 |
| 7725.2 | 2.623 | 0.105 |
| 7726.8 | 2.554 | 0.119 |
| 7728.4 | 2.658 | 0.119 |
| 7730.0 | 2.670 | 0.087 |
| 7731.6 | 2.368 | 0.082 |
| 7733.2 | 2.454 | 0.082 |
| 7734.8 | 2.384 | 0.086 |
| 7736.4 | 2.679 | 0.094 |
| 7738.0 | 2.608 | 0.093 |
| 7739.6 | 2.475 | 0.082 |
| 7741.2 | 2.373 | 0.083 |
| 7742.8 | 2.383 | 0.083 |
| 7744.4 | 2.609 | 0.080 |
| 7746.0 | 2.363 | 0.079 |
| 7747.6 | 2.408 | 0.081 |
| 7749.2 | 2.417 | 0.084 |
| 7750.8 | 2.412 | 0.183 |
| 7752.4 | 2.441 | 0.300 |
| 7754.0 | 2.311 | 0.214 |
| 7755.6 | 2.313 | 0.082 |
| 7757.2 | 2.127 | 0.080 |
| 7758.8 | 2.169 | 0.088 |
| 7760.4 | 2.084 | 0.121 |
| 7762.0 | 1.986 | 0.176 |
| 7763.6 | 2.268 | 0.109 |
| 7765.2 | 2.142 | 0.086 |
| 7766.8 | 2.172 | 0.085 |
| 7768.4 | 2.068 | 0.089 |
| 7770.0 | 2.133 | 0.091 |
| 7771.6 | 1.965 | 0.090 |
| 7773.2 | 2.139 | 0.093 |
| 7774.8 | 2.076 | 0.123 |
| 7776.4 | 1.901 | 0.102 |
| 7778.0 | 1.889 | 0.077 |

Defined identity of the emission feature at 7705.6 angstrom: Mg II 2798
